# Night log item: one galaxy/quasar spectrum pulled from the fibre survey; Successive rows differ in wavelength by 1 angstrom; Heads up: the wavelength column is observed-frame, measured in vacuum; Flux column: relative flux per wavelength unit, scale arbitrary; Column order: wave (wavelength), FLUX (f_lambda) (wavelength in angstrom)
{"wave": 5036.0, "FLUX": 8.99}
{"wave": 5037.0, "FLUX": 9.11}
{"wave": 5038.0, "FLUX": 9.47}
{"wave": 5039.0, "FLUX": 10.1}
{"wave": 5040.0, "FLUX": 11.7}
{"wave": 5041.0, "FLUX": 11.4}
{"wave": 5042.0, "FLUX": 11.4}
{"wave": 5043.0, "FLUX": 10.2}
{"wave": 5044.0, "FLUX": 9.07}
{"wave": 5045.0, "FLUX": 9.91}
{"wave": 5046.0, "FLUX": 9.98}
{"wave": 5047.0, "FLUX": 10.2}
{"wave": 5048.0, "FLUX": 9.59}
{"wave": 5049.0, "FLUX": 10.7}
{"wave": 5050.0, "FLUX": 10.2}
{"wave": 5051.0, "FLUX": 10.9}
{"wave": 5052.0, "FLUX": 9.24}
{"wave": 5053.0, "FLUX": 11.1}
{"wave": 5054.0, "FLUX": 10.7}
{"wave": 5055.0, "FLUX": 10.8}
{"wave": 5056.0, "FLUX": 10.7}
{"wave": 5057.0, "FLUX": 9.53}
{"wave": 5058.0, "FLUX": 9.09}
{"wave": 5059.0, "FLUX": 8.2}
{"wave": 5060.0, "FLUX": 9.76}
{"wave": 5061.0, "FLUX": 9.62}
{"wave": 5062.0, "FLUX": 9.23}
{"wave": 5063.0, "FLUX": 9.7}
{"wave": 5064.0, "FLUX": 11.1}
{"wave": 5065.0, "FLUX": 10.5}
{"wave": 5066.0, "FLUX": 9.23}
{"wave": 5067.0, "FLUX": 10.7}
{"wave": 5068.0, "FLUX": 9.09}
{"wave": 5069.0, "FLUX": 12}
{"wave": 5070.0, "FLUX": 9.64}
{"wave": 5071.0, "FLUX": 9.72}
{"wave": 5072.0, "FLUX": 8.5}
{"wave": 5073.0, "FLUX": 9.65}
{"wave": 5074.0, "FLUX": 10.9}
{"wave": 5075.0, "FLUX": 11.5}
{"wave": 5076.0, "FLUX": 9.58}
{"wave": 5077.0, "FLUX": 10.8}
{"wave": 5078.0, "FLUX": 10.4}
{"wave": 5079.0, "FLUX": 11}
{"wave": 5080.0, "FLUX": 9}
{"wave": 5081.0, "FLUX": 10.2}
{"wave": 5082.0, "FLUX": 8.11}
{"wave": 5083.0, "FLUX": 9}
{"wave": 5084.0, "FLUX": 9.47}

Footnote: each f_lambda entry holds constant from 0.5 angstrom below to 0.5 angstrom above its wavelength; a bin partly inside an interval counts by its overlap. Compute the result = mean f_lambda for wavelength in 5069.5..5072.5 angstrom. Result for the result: 9.29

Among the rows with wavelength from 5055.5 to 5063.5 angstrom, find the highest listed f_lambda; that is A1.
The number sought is 10.7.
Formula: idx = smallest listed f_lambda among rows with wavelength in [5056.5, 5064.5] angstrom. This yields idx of 8.2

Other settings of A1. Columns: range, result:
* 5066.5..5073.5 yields 12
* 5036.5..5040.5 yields 11.7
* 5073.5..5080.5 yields 11.5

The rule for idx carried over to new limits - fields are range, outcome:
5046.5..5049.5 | 9.59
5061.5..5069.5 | 9.09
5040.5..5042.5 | 11.4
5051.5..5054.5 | 9.24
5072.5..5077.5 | 9.58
